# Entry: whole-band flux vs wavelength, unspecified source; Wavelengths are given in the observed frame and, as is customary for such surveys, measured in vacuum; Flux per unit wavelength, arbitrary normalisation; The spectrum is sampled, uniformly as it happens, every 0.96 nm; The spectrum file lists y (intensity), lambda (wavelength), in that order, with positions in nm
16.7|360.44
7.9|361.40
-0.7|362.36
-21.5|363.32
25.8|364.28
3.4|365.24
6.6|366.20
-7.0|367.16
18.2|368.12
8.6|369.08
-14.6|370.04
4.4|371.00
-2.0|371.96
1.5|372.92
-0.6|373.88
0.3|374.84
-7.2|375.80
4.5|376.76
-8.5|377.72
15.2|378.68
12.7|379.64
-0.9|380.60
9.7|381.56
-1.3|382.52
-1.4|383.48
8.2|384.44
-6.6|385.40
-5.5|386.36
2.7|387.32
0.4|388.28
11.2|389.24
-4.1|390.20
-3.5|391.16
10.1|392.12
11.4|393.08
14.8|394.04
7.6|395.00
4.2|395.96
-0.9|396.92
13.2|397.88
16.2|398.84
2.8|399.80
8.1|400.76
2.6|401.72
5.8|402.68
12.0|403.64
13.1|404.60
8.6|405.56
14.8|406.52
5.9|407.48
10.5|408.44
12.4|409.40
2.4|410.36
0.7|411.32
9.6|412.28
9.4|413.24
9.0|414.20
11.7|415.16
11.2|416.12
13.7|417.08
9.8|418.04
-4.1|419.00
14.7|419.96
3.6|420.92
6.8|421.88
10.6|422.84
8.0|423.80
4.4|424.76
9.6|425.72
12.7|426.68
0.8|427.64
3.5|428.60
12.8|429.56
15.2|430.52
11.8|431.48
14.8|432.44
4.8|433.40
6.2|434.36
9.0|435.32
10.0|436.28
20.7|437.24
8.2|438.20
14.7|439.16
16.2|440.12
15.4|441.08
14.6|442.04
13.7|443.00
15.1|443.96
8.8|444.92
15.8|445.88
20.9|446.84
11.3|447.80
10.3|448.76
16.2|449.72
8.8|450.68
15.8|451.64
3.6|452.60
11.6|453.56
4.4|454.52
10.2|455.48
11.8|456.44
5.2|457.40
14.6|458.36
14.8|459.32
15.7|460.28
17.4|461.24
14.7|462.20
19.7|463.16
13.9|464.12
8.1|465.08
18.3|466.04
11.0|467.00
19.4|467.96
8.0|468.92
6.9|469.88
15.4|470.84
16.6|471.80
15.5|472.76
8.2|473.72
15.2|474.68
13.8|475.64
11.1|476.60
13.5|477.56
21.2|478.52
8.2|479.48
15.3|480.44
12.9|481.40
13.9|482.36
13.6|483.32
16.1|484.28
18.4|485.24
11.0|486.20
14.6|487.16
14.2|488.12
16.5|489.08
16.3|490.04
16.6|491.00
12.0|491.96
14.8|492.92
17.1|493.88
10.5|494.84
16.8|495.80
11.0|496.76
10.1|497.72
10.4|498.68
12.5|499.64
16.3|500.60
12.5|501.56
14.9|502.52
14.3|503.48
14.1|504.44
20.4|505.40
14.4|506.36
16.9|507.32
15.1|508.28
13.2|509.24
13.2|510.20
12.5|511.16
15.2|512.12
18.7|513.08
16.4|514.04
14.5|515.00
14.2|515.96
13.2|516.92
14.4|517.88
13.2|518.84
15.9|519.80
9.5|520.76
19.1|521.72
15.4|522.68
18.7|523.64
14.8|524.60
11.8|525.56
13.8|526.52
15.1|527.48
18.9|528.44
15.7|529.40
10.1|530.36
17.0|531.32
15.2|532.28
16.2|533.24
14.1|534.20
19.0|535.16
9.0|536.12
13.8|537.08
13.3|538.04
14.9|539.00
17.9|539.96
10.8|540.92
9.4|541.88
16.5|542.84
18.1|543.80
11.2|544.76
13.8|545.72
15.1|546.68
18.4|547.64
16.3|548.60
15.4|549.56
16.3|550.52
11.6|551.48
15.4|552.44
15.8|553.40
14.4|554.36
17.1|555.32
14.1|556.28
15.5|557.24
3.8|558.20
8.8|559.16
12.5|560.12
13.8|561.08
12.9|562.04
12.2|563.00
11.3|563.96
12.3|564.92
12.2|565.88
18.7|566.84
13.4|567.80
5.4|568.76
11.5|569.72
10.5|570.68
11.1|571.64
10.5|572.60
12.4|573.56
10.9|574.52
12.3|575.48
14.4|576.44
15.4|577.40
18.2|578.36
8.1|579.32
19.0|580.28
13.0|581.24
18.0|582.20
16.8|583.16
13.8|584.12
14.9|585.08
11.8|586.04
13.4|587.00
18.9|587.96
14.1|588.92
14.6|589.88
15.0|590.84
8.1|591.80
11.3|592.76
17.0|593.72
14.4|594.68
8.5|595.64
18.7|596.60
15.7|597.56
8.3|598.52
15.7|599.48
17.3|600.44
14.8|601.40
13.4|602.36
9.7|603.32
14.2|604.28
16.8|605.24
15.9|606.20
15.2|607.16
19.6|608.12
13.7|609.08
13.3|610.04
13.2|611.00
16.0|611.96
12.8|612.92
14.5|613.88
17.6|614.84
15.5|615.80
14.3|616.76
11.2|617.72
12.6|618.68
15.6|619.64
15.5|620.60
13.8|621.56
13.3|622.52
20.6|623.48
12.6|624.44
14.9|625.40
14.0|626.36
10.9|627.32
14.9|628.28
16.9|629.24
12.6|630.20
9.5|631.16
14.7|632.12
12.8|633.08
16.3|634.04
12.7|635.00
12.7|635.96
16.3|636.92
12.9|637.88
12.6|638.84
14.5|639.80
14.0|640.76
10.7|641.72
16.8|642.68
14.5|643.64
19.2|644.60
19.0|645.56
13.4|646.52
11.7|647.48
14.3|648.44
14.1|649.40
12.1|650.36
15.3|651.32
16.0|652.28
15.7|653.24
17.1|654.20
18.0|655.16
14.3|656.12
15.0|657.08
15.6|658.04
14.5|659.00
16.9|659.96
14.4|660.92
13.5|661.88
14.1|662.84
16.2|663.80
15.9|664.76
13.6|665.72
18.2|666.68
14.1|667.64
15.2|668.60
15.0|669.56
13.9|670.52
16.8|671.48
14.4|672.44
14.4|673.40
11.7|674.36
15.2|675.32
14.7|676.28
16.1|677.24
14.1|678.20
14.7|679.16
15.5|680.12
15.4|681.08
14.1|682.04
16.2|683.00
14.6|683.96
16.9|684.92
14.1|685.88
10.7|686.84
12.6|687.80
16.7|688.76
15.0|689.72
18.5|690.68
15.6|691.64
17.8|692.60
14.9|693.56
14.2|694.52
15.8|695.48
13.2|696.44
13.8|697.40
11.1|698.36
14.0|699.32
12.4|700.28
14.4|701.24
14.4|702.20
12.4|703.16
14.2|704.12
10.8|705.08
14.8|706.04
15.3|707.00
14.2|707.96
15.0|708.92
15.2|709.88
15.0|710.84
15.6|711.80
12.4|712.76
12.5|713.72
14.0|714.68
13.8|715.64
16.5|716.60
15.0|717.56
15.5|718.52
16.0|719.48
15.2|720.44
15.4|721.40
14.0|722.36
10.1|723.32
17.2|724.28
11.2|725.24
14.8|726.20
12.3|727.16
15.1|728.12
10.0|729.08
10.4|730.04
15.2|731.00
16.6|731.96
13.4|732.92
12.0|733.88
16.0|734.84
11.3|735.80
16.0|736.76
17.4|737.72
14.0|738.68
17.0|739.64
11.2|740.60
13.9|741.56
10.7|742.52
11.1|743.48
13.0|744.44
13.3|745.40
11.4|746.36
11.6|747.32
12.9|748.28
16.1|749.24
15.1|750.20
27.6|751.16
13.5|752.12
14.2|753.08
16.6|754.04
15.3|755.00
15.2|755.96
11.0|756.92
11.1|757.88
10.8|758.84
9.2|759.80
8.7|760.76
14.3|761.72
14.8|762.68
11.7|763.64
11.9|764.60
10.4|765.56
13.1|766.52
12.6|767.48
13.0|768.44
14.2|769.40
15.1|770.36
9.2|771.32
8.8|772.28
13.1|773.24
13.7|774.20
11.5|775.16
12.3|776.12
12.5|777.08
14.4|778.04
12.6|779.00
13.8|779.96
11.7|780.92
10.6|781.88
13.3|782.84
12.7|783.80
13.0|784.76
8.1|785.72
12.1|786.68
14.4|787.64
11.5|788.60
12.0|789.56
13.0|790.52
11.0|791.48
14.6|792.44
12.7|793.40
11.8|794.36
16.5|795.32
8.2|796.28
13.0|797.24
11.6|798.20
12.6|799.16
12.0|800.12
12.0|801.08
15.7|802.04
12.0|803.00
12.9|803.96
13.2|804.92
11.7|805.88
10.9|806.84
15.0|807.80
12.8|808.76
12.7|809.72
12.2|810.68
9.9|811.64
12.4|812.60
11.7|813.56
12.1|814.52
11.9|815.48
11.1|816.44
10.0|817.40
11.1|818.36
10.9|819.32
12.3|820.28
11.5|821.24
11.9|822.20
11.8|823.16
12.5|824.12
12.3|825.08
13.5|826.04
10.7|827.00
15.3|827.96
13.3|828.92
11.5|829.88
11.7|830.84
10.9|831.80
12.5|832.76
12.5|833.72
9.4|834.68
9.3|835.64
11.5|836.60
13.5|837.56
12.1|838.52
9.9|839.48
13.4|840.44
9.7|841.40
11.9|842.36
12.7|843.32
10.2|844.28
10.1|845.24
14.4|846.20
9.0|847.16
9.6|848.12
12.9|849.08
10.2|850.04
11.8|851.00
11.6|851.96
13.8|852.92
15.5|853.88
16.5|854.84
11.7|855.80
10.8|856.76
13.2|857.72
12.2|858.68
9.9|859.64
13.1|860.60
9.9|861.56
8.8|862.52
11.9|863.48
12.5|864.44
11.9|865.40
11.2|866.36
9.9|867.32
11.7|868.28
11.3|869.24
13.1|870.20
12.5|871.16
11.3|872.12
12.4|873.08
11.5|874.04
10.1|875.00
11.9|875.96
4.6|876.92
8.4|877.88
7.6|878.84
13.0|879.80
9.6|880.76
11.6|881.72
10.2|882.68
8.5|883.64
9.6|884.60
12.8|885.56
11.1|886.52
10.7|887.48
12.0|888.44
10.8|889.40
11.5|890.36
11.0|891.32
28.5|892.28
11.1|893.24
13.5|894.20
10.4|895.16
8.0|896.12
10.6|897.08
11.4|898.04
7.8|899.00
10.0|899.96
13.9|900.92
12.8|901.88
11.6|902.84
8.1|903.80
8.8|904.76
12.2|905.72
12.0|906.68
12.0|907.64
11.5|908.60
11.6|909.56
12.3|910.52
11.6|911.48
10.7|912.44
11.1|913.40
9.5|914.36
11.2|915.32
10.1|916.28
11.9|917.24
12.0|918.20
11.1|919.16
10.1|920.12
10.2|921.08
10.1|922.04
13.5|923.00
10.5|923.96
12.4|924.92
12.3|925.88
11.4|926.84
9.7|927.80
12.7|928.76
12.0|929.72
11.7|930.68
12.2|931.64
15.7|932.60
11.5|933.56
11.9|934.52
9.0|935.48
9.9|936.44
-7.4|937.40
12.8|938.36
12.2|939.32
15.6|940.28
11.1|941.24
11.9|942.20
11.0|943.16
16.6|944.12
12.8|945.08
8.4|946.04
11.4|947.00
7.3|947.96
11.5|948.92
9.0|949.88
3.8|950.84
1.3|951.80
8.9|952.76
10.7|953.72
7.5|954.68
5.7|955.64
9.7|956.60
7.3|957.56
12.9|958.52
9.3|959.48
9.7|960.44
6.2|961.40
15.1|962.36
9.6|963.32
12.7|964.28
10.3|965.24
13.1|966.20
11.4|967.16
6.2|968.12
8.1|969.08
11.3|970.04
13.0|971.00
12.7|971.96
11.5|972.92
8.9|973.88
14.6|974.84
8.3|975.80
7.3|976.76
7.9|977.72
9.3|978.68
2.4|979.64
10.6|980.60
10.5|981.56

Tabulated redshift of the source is 0.144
